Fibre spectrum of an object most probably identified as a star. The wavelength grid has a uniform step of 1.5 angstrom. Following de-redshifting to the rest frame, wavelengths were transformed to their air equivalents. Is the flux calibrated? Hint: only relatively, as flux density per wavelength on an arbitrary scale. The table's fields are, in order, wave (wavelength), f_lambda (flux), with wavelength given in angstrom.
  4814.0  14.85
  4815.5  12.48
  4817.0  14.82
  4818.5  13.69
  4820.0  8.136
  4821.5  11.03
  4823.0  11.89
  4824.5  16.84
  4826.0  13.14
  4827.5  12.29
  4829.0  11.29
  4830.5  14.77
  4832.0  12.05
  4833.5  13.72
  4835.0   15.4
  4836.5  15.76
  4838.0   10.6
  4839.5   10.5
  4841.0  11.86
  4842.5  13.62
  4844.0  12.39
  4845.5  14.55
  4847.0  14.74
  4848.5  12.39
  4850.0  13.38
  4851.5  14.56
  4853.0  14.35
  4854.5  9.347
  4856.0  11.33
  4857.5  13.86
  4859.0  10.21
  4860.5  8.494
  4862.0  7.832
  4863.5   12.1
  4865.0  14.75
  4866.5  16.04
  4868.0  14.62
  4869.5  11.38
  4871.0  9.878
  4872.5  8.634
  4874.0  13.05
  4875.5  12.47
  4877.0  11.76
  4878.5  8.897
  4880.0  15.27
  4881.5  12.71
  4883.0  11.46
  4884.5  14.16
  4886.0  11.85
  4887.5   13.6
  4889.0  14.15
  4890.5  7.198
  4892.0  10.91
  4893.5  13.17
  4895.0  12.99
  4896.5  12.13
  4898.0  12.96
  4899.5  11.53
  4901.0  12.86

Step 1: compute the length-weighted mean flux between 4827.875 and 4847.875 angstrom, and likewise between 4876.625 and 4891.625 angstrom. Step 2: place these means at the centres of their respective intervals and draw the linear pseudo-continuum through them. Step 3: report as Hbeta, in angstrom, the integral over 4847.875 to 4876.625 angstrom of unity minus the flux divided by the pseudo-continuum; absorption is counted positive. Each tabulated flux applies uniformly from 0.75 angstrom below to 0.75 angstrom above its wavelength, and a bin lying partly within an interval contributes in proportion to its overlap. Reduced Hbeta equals 1.3 angstrom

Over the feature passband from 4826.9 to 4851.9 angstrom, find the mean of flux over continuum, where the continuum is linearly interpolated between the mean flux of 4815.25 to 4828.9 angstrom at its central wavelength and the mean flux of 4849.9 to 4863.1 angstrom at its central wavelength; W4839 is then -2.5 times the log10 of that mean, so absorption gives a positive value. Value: -0.10 mag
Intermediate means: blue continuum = 12.6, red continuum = 11.4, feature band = 13.2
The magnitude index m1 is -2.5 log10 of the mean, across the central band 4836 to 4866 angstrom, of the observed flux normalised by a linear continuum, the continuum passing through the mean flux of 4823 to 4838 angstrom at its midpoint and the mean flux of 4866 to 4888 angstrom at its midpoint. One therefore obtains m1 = 0.06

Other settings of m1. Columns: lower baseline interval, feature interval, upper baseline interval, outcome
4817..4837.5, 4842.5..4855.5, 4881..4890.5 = -0.03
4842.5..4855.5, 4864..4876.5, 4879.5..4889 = 0.05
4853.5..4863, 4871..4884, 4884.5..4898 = -0.03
